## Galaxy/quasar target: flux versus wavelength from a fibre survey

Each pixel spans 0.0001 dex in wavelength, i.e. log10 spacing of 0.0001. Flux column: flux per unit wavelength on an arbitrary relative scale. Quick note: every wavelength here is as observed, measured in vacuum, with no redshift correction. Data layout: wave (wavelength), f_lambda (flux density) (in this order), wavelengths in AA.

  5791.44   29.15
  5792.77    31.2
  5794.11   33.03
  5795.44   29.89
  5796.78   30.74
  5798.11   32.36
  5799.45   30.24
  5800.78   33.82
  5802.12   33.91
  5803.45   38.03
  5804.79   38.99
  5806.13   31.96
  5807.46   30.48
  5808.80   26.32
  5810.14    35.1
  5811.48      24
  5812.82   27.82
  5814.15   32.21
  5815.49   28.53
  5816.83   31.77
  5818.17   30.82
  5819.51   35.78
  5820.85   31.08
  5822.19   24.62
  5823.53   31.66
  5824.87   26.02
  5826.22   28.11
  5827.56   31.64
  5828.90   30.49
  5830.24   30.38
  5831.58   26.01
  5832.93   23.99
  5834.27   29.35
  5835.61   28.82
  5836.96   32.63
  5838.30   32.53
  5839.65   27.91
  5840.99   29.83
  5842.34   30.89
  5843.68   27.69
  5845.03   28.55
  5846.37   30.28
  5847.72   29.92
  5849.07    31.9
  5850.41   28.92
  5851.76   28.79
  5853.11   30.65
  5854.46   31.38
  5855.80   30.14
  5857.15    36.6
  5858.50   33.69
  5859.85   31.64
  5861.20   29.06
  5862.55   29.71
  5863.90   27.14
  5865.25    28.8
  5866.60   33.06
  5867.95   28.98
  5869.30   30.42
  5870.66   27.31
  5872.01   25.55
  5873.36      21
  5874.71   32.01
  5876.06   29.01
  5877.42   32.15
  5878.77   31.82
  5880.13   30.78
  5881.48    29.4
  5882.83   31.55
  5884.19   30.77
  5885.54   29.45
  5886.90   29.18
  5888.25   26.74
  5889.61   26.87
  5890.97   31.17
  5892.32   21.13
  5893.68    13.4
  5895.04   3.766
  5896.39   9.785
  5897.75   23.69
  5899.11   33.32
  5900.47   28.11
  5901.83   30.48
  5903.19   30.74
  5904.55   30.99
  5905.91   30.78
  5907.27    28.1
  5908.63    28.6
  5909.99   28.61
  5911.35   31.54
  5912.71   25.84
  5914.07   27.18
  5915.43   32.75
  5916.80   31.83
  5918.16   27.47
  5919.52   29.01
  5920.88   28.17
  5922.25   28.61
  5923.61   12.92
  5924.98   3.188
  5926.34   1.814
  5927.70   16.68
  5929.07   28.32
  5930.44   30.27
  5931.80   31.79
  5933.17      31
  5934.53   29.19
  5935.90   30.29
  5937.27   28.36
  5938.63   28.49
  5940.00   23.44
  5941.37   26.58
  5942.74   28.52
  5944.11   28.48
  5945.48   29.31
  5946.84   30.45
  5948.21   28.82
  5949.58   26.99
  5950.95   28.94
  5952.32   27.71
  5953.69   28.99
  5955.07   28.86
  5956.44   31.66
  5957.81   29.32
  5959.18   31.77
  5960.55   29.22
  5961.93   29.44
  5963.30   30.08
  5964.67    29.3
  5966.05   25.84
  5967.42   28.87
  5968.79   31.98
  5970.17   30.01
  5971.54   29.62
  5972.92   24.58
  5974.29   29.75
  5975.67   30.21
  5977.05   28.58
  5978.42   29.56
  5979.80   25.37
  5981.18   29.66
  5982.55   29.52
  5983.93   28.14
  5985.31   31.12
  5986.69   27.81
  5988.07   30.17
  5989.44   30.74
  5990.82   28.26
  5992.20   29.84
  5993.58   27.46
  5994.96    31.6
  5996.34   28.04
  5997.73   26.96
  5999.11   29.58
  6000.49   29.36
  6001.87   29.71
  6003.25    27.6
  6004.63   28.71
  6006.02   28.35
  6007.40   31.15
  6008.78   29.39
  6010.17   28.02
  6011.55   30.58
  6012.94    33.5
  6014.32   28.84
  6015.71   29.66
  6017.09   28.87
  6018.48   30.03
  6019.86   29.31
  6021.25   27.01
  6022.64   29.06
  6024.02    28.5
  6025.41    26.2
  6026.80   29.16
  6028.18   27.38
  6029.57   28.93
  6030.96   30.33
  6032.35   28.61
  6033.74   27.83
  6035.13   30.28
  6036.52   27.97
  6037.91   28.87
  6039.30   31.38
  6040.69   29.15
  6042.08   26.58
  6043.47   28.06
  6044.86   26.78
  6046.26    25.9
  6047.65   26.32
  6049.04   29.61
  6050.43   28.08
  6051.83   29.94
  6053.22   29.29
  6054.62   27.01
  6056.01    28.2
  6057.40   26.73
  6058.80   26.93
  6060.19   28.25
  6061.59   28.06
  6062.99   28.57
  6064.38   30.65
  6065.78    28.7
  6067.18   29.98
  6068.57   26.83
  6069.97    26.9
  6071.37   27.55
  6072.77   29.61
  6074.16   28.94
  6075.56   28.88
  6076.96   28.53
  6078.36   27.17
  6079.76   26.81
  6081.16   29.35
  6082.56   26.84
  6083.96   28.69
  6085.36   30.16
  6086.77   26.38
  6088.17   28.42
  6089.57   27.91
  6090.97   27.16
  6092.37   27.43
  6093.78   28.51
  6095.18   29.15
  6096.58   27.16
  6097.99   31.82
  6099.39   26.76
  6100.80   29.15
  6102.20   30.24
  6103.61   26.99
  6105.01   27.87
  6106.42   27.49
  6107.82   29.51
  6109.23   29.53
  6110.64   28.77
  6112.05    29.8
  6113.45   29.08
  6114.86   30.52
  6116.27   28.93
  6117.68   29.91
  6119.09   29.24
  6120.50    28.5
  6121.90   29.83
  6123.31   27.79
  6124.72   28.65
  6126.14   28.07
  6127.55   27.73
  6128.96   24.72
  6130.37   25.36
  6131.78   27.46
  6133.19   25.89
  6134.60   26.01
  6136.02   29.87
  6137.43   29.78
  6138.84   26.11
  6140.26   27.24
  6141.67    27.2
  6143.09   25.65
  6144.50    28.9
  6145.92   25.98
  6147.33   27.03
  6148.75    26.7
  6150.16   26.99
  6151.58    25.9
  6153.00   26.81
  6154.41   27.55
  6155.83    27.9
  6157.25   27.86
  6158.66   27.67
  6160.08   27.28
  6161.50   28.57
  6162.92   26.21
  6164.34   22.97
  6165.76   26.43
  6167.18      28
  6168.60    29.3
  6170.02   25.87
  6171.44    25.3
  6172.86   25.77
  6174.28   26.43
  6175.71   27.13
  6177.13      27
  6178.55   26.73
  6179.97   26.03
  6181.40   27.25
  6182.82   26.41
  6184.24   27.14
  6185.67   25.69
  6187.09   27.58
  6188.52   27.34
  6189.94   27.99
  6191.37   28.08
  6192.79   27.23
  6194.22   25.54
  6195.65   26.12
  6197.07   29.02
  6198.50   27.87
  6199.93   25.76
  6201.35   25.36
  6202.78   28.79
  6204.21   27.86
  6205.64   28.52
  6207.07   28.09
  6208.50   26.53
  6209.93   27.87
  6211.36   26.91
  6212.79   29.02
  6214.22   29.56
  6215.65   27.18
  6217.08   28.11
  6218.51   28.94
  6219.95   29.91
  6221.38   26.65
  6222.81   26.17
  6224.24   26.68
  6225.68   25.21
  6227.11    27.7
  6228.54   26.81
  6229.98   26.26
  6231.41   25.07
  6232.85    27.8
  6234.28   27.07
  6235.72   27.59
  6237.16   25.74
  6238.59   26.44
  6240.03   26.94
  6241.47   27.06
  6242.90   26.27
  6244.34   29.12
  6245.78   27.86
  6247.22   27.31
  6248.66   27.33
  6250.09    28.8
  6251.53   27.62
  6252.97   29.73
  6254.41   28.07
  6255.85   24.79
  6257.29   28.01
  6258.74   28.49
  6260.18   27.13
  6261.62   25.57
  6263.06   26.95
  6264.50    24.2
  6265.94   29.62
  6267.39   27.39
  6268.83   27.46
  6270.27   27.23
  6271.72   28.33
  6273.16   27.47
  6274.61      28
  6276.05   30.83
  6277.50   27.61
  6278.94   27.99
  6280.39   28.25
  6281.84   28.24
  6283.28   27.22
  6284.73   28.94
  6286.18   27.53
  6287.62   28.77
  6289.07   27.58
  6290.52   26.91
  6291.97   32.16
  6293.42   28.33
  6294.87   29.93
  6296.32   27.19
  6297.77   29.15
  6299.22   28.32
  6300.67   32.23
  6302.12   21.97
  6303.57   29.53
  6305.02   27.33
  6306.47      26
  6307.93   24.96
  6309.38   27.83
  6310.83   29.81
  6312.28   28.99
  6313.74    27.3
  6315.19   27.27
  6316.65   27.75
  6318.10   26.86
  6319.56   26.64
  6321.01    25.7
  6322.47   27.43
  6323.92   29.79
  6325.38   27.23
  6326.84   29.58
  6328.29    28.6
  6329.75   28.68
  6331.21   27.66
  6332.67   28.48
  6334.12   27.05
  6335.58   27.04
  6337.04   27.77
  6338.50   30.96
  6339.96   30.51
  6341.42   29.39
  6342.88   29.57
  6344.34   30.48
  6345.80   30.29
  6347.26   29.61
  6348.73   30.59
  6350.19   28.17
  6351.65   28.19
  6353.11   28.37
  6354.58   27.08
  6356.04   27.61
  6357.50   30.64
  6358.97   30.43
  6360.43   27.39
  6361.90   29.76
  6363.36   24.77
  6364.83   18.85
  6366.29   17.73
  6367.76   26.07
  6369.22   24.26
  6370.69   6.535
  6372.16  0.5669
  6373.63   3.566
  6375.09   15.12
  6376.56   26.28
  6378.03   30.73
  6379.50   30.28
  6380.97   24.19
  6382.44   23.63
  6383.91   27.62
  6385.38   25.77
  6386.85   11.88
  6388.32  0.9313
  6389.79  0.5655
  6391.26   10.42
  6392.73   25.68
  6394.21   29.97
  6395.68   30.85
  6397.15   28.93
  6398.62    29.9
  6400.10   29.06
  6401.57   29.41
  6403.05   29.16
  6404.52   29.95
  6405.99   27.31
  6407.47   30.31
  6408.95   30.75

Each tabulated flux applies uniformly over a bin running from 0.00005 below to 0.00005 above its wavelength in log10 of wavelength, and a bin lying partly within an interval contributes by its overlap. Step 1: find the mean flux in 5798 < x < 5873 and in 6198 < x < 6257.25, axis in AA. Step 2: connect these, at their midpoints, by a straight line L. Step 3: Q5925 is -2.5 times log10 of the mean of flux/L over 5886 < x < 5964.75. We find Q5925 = 0.120 mag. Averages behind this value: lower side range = 30.3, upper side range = 27.4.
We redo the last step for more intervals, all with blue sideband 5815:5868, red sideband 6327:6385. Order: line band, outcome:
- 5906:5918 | 0.00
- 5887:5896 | 0.39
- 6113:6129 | -0.04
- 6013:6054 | -0.01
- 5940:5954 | 0.03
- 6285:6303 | -0.09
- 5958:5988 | -0.01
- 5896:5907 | 0.07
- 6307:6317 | -0.07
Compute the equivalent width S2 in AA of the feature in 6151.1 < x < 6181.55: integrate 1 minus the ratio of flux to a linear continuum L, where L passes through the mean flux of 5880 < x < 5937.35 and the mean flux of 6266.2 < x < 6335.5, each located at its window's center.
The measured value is 0.5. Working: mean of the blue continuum 25.8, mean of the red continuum 28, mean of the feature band 26.8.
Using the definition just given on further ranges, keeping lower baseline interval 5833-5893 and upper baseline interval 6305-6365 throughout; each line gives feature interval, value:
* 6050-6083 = 0.83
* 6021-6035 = 0.32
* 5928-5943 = 0.48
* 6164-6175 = 0.88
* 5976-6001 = 0.19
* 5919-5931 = 3.98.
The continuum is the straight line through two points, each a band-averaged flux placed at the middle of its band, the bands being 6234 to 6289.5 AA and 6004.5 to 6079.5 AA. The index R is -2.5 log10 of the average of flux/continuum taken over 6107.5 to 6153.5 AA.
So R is 0.01 mag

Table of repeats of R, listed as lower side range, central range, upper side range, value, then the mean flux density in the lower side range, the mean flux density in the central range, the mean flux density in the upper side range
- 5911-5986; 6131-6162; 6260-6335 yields 0.018 mag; 27.5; 27.3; 27.9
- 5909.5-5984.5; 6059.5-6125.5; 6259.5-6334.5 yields -0.035 mag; 27.5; 28.6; 27.9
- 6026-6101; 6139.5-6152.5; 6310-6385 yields 0.033 mag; 28.3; 26.8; 26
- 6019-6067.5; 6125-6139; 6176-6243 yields 0.022 mag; 28.4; 27.2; 27.2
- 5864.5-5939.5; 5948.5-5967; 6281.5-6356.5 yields -0.088 mag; 26.6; 29.1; 28.3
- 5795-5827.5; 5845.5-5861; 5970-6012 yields -0.022 mag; 31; 31.2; 29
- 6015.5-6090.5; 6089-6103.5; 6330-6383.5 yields -0.021 mag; 28.3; 28.5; 25.3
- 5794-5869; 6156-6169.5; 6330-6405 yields -0.015 mag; 30.5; 27.2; 24.5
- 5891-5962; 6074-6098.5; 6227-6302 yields -0.051 mag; 26.3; 28.2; 27.7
